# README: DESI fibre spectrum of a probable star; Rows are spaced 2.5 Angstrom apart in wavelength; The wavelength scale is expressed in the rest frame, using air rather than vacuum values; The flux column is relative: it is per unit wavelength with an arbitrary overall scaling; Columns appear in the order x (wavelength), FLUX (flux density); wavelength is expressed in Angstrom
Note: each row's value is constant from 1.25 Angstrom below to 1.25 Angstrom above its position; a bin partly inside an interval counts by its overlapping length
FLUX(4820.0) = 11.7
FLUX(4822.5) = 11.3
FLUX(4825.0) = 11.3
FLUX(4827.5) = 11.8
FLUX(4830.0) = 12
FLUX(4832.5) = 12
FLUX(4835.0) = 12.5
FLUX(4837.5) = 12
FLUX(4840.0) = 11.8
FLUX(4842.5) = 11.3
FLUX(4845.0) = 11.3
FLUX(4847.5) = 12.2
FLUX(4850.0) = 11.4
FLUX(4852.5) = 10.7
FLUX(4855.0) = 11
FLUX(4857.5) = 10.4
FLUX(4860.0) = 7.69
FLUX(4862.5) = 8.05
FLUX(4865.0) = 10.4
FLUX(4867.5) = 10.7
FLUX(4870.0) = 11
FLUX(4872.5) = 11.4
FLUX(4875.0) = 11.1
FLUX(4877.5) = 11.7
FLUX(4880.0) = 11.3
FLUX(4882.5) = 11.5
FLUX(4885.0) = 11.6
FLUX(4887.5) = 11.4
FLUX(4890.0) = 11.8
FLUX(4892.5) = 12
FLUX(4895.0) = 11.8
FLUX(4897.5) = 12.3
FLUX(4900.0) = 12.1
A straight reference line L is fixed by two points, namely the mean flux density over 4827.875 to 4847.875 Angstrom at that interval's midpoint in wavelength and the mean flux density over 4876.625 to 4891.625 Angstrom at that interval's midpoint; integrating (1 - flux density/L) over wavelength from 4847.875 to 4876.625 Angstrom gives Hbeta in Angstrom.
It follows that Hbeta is 3.1 Angstrom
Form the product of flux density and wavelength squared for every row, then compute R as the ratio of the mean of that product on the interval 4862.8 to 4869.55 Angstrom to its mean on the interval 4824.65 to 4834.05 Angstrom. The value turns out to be 0.88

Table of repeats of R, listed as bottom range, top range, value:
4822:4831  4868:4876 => 0.98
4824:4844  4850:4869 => 0.85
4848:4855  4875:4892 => 1.05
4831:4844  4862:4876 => 0.90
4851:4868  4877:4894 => 1.19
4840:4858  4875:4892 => 1.04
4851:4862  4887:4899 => 1.23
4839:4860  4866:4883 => 1.03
